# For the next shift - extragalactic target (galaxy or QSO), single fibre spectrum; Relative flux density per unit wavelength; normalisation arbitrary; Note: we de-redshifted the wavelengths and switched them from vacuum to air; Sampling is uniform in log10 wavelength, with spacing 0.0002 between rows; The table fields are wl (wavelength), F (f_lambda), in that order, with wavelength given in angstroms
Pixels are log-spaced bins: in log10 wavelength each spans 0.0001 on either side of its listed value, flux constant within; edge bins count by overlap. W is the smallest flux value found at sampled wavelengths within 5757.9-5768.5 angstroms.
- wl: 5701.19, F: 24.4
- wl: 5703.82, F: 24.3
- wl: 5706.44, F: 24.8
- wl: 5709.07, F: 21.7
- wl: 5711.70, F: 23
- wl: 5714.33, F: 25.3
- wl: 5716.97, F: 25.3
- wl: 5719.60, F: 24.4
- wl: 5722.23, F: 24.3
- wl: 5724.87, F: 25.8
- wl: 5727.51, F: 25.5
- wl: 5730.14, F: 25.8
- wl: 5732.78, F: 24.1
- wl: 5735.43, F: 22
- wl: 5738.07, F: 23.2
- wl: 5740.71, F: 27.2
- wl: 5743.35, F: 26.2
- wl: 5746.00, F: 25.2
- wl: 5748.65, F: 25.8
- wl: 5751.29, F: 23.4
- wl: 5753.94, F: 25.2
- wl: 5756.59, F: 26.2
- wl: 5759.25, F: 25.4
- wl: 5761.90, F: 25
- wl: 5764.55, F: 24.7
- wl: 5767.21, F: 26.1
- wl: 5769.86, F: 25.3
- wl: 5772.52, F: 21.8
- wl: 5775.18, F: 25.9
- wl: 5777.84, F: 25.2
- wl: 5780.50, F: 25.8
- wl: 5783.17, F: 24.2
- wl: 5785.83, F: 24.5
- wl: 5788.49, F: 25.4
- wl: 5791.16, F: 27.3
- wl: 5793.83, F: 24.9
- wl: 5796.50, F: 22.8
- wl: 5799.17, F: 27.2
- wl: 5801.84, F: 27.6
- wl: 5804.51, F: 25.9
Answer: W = 24.7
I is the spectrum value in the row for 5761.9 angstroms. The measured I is 25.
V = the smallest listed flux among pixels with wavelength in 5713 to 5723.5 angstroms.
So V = 24.3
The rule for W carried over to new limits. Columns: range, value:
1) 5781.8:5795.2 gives 24.2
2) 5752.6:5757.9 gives 25.2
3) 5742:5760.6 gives 23.4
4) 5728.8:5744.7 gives 22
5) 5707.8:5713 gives 21.7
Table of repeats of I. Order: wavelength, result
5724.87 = 25.8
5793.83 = 24.9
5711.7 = 23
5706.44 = 24.8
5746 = 25.2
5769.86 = 25.3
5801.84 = 27.6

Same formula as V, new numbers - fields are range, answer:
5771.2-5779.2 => 21.8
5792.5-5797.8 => 22.8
